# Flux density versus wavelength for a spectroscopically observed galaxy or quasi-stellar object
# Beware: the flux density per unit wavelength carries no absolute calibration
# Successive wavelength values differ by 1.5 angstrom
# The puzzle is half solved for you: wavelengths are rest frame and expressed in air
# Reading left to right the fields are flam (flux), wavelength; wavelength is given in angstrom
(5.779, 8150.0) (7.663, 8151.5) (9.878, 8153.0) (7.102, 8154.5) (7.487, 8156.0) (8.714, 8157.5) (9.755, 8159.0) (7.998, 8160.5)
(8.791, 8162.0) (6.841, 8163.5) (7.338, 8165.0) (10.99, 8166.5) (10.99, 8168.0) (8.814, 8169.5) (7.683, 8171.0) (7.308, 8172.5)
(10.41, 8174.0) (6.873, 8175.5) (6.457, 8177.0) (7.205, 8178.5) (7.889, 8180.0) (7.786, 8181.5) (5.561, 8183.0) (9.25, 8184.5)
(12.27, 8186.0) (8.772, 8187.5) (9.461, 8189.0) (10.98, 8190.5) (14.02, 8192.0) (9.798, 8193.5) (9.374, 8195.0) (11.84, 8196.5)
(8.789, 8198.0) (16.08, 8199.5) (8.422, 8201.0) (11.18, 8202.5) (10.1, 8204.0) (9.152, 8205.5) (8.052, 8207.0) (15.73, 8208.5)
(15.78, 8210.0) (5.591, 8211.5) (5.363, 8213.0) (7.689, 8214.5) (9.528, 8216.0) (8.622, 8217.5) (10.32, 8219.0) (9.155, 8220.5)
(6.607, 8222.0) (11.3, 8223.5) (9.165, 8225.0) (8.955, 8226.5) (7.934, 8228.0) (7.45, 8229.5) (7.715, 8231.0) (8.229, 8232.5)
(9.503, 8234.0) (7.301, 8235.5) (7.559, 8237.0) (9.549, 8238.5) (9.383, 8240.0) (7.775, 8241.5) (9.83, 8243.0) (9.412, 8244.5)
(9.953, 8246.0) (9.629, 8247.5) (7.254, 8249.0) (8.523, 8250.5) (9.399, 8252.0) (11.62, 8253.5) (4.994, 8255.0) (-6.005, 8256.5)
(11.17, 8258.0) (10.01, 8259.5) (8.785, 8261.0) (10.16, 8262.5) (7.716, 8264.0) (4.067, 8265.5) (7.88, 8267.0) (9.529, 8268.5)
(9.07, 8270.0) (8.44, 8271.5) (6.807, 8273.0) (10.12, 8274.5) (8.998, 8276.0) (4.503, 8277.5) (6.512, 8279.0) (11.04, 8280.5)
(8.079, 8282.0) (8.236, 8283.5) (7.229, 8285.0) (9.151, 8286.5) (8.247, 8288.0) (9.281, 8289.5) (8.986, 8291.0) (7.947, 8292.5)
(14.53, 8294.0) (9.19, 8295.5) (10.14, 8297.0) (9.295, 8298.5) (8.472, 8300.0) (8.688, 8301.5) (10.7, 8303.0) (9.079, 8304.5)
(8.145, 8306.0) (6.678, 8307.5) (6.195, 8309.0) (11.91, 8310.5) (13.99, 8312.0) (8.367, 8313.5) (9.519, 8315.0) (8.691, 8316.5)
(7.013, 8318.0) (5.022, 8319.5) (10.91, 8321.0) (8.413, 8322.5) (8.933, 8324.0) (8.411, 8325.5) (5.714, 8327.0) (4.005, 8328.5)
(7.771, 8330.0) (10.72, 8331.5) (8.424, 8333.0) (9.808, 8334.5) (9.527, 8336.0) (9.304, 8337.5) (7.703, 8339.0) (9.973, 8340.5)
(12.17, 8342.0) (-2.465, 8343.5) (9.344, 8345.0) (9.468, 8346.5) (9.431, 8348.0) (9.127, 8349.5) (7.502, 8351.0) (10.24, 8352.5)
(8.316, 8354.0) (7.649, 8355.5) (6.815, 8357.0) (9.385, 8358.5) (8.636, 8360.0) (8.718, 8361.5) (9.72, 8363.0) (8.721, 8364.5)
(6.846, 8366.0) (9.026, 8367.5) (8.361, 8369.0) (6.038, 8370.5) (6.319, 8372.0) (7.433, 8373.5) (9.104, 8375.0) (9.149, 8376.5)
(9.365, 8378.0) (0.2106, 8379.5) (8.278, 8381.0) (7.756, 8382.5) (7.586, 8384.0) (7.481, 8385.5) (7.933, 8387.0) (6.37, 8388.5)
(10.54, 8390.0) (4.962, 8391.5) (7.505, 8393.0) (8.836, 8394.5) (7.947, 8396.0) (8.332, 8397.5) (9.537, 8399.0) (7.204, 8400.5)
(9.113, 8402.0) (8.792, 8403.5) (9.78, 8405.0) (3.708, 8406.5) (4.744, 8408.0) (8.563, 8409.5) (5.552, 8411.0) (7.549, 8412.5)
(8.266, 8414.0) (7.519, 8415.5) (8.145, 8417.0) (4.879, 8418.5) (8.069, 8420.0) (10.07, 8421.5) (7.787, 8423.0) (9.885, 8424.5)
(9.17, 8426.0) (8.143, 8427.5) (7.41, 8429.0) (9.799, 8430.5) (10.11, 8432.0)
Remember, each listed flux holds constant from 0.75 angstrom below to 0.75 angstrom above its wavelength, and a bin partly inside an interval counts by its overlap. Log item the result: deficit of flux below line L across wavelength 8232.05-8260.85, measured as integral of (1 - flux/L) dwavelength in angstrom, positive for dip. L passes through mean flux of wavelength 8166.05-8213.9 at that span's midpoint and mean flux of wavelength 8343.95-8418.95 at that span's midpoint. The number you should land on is 2.9 angstrom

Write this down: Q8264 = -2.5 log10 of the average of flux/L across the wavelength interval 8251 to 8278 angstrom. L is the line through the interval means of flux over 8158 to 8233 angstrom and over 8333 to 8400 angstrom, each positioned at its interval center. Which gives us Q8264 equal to 0.14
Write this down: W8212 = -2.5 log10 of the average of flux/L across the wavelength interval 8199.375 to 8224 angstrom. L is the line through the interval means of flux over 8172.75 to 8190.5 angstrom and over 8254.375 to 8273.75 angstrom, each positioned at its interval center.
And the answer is -0.219 mag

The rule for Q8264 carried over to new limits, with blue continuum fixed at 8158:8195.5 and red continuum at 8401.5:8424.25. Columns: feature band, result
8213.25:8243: 0.00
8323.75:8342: -0.07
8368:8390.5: 0.04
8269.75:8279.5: 0.08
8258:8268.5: 0.00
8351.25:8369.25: -0.09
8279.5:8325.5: -0.11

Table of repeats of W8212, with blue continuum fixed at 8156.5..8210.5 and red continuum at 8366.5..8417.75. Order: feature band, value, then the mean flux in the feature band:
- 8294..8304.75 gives -0.15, 9.74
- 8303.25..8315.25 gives -0.11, 9.28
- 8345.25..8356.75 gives -0.10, 8.75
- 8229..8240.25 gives 0.10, 8.31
